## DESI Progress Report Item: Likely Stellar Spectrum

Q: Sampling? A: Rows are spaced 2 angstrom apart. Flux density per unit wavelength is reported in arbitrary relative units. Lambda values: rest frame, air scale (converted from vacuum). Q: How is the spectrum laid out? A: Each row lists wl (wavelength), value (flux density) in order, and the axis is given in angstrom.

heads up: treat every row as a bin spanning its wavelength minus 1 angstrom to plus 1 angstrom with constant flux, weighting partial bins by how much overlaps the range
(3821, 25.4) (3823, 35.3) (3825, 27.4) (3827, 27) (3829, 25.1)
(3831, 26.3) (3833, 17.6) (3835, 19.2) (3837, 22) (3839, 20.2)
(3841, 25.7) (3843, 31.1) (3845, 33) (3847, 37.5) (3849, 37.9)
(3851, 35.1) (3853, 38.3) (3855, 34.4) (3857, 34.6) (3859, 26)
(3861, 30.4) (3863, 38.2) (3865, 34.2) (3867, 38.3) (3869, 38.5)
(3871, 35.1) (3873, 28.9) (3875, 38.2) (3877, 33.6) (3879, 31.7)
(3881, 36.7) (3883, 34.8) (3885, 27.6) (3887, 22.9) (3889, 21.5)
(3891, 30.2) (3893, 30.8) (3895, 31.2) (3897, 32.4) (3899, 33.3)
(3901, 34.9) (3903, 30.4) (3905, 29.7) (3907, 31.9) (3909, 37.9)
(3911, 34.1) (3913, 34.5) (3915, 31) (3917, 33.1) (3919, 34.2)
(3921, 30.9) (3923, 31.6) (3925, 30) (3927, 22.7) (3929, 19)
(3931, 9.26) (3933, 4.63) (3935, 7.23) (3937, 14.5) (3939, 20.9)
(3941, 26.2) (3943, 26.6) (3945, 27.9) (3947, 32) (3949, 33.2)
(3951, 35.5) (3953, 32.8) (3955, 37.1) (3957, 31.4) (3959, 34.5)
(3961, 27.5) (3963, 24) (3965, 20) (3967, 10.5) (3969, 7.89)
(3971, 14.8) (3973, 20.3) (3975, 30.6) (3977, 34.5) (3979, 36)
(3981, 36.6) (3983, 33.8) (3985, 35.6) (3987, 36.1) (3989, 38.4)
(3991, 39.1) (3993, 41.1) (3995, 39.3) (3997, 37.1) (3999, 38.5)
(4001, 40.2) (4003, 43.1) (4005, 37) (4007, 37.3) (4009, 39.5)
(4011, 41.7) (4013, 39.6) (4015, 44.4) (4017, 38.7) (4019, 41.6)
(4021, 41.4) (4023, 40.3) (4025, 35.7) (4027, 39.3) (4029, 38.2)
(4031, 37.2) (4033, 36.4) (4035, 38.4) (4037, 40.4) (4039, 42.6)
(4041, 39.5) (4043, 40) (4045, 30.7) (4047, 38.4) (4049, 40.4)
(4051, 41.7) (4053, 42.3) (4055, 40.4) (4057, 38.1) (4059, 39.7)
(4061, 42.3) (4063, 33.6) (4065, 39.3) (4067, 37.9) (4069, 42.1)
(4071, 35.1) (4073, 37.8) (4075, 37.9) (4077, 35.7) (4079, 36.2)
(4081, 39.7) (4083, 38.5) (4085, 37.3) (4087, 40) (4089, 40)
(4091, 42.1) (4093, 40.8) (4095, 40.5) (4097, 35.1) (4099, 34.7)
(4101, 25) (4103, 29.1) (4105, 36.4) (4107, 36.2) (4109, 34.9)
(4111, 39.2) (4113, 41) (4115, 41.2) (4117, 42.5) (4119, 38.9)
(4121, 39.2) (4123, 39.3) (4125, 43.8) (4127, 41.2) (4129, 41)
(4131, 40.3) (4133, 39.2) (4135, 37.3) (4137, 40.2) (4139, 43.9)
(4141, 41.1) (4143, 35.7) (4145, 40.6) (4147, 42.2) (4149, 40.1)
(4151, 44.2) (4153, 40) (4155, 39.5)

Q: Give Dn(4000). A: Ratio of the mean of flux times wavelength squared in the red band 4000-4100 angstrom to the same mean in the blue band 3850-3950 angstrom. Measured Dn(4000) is 1.42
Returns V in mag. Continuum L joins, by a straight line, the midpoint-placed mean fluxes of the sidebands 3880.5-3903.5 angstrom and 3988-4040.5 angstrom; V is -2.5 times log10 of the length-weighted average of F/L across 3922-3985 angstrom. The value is 0.36 mag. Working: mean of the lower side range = 30.4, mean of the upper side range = 39.5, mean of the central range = 25.1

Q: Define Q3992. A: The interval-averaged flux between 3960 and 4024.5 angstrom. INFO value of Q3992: 34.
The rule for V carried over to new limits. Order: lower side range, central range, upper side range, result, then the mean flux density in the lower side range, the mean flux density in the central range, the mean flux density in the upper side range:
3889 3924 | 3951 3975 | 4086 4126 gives 0.35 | 32.2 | 24.5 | 38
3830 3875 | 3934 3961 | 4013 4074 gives 0.26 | 31.2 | 27.7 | 39.1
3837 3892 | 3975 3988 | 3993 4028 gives 0.09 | 32.2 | 35.1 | 39.7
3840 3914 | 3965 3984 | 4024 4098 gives 0.41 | 32.9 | 24.7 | 38.7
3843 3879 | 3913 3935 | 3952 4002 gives 0.33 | 34.6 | 24.3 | 31.1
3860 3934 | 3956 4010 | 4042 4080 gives 0.09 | 30.5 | 32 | 38.4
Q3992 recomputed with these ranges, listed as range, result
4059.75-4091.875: 38.5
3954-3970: 24.1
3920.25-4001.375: 27.9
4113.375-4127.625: 40.9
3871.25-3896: 30.8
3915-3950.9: 24.3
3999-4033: 39.6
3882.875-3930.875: 30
